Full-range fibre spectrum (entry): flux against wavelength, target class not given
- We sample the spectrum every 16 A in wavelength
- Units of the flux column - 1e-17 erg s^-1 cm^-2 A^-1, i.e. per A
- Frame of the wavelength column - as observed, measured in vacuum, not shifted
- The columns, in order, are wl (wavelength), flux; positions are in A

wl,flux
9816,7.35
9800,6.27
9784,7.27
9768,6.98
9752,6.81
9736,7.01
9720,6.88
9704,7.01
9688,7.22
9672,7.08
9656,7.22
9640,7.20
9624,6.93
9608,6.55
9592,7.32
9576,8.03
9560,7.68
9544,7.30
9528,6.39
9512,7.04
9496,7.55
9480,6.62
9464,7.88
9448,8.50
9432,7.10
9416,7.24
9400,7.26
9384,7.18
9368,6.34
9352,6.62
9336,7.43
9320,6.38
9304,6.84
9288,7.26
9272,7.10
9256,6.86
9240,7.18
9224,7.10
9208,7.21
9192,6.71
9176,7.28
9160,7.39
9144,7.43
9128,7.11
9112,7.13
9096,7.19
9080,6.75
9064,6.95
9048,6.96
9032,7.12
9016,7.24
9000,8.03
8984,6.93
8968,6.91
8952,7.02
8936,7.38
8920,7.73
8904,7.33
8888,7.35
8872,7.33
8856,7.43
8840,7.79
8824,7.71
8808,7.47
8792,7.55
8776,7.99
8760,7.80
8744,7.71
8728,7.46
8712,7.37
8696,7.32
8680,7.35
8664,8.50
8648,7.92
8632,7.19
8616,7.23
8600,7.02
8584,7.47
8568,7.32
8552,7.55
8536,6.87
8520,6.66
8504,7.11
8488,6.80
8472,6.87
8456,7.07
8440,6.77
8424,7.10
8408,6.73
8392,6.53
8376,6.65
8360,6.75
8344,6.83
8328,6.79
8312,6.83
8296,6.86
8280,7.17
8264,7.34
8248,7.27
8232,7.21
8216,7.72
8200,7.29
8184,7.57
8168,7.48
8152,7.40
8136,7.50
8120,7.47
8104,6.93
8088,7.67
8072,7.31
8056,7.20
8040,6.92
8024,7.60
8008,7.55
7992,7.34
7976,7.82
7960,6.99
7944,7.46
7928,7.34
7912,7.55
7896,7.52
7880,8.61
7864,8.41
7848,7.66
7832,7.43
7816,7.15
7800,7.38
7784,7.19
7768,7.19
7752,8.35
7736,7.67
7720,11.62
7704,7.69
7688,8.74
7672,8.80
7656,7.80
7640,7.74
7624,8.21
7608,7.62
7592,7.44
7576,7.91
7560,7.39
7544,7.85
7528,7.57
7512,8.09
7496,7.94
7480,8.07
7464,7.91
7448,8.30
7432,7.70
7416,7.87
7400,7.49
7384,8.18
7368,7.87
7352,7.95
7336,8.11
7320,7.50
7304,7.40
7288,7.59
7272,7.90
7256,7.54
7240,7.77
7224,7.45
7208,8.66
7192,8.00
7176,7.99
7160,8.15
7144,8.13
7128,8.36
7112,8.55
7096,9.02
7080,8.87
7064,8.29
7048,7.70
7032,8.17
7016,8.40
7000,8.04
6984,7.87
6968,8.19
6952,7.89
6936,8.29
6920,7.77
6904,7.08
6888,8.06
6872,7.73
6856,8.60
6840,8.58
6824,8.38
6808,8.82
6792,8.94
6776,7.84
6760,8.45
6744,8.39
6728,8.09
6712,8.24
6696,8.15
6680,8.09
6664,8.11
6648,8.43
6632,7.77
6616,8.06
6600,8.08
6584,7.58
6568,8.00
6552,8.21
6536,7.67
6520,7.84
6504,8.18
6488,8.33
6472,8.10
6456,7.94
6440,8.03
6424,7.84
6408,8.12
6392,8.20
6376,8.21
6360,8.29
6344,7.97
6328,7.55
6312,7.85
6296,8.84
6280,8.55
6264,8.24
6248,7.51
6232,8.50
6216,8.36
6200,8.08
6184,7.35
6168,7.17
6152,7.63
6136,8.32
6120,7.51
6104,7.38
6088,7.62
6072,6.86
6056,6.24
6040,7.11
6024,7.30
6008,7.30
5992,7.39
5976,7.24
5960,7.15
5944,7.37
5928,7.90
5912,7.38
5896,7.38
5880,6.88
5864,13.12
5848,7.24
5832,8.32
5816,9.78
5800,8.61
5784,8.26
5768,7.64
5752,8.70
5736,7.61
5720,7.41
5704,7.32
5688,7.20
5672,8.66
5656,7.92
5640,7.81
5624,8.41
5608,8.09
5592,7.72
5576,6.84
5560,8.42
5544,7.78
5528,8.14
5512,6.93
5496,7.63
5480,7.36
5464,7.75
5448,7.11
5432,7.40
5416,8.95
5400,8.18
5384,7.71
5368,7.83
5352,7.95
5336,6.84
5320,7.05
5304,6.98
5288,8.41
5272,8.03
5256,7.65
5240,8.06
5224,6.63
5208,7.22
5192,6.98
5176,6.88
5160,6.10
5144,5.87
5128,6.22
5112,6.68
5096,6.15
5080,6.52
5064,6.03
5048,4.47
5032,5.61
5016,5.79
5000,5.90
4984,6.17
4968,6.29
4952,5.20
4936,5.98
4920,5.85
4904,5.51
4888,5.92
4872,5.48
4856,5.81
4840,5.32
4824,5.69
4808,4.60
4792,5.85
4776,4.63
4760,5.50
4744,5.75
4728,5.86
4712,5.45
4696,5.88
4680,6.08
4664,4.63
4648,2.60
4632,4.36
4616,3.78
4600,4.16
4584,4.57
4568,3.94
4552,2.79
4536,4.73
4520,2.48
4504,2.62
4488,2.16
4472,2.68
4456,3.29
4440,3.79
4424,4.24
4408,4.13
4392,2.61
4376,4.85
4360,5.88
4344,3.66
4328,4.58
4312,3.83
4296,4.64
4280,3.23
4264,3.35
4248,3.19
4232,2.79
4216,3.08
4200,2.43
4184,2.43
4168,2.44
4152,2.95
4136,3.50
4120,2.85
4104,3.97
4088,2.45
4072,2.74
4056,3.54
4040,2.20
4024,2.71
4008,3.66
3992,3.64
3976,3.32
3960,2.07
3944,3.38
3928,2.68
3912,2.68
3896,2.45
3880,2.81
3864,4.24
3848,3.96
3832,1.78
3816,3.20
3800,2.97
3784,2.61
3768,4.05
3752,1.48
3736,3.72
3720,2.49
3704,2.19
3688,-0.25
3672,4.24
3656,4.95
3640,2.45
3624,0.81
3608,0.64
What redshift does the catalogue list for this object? 0.17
